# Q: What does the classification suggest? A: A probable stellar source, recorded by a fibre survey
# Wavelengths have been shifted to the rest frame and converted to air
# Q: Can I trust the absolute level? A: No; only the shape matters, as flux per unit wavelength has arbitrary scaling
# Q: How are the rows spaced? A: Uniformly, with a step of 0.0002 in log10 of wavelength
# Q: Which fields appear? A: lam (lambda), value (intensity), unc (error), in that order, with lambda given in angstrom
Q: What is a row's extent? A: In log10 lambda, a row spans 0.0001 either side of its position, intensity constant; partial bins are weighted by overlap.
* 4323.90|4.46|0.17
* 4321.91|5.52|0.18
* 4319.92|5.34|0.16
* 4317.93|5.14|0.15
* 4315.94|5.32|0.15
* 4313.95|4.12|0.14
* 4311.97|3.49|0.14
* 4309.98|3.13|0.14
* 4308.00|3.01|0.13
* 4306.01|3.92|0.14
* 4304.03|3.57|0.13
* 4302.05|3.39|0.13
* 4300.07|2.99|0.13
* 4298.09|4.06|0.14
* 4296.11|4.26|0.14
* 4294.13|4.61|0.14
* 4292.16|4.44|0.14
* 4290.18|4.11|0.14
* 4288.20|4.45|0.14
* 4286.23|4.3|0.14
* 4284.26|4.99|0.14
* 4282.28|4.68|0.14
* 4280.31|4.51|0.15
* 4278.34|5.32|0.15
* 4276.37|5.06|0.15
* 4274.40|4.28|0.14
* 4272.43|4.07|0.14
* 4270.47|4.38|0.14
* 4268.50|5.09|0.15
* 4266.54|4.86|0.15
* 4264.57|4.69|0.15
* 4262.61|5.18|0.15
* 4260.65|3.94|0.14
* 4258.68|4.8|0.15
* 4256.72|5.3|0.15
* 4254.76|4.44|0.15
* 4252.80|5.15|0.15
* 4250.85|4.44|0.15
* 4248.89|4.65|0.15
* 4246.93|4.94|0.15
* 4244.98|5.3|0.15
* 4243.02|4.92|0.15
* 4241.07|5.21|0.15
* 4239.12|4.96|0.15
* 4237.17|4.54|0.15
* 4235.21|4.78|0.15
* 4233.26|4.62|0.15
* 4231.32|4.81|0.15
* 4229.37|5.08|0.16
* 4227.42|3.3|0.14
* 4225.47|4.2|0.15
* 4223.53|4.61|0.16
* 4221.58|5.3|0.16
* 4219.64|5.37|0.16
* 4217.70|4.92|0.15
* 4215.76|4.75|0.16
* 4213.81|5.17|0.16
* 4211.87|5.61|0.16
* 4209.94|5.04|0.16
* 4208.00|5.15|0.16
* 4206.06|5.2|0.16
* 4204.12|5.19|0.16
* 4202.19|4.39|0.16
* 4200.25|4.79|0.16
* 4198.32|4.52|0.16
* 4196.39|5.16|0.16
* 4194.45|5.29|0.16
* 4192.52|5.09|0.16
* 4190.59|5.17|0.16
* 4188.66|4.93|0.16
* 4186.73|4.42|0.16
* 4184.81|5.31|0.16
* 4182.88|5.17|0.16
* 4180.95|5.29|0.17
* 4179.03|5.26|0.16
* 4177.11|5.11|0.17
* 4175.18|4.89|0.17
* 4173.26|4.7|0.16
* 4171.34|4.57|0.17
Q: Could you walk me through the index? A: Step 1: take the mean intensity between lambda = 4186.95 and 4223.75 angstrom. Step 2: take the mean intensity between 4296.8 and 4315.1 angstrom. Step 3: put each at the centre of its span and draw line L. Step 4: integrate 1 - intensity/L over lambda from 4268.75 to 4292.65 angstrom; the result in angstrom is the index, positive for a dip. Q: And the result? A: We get -4.0 angstrom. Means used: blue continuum 5.03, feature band 4.57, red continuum 3.55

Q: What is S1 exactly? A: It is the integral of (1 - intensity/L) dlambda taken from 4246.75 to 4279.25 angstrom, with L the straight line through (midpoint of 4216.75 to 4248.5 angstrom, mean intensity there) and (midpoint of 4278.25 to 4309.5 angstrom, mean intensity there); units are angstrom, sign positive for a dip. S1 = -2.0 angstrom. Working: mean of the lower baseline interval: 4.8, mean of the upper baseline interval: 4.11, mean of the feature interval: 4.73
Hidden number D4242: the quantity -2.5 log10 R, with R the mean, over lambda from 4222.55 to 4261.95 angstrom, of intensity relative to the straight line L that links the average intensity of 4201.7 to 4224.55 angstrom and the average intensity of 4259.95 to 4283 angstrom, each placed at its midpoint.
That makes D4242 0.04 mag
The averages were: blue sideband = 5.07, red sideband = 4.68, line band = 4.7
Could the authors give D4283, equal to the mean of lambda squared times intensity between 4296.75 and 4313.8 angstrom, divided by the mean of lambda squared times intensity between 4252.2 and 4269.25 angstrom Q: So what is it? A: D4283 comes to 0.7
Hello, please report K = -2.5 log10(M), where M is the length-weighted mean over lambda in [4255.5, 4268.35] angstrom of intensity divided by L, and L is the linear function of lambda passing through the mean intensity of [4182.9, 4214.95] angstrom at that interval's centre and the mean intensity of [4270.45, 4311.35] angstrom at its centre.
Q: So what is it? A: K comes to -0.09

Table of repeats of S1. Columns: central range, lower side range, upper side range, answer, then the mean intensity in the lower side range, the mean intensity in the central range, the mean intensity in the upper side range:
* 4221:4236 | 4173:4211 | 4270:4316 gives 0.44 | 5.01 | 4.57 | 4.16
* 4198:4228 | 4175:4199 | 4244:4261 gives 0.52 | 5.06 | 4.87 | 4.8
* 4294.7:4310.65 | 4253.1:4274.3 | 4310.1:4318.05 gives 2.93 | 4.67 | 3.58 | 4.3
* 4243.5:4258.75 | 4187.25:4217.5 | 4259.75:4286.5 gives -0.31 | 5.02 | 4.88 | 4.68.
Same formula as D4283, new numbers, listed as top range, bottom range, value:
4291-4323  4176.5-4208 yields 0.87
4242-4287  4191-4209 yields 0.98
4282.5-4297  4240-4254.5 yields 0.93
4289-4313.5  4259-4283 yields 0.82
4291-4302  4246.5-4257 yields 0.86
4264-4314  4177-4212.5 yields 0.87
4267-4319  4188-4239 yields 0.91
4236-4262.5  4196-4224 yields 0.98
